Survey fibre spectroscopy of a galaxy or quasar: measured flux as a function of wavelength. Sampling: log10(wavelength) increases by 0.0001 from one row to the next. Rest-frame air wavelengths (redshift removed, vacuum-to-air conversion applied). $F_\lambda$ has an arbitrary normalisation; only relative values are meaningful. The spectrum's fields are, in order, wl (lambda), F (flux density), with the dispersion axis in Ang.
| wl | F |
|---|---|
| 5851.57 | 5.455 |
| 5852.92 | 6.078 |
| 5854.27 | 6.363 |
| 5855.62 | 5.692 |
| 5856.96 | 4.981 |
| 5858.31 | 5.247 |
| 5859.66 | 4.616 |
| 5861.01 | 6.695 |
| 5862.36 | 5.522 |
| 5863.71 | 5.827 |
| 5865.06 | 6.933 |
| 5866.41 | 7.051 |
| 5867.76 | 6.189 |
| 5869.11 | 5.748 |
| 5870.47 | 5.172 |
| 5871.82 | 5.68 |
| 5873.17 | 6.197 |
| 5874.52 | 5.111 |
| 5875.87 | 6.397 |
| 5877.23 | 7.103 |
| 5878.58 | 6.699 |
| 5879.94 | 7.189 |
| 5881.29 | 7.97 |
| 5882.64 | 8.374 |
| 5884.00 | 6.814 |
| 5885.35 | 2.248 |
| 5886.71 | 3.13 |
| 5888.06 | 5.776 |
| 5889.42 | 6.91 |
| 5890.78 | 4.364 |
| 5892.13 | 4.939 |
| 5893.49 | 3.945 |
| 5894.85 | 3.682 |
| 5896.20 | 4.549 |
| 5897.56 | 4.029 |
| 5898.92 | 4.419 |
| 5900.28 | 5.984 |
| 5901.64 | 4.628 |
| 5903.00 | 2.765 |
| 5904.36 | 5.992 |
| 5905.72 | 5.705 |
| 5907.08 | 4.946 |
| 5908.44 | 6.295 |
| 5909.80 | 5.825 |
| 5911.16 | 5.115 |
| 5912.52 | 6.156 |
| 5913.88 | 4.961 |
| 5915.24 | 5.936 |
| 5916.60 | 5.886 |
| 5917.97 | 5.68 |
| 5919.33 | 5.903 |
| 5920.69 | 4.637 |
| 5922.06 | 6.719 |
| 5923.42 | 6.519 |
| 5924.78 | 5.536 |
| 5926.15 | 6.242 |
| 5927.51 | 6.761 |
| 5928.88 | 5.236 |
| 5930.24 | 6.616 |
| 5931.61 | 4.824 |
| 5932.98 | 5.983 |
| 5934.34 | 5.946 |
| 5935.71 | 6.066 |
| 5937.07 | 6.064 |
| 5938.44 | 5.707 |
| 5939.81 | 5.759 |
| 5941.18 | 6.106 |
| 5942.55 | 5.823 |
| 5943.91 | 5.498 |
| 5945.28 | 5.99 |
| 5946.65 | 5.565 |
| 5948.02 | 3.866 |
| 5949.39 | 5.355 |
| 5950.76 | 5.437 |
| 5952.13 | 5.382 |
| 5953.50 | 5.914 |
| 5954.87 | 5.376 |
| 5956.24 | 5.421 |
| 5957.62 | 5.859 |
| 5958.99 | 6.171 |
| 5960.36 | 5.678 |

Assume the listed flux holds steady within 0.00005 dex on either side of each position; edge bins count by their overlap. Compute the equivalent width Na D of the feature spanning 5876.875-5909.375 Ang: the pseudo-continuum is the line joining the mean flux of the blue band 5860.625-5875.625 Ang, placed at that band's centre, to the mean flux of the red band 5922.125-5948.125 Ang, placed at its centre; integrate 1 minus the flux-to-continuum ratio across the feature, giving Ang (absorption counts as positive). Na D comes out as 3.4 Ang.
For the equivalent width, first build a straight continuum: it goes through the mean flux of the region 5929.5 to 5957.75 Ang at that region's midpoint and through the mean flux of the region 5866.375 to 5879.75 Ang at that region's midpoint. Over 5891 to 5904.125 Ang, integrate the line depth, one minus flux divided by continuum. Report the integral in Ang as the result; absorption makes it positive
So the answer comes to 3.5 Ang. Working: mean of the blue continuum 6.13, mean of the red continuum 5.64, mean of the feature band 4.38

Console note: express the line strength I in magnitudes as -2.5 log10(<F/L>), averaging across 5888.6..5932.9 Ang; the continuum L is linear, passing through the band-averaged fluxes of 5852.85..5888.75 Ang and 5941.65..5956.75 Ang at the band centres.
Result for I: 0.060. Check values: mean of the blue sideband 5.95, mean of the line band 5.38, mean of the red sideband 5.43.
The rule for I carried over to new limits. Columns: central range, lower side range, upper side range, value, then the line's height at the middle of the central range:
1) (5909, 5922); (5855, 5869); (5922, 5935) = 0.07 mag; 5.98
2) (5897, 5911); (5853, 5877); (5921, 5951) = 0.15 mag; 5.83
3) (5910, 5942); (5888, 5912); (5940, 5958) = -0.11 mag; 5.26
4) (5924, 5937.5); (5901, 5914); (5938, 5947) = -0.06 mag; 5.61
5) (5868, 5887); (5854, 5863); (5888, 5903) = -0.18 mag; 5.12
